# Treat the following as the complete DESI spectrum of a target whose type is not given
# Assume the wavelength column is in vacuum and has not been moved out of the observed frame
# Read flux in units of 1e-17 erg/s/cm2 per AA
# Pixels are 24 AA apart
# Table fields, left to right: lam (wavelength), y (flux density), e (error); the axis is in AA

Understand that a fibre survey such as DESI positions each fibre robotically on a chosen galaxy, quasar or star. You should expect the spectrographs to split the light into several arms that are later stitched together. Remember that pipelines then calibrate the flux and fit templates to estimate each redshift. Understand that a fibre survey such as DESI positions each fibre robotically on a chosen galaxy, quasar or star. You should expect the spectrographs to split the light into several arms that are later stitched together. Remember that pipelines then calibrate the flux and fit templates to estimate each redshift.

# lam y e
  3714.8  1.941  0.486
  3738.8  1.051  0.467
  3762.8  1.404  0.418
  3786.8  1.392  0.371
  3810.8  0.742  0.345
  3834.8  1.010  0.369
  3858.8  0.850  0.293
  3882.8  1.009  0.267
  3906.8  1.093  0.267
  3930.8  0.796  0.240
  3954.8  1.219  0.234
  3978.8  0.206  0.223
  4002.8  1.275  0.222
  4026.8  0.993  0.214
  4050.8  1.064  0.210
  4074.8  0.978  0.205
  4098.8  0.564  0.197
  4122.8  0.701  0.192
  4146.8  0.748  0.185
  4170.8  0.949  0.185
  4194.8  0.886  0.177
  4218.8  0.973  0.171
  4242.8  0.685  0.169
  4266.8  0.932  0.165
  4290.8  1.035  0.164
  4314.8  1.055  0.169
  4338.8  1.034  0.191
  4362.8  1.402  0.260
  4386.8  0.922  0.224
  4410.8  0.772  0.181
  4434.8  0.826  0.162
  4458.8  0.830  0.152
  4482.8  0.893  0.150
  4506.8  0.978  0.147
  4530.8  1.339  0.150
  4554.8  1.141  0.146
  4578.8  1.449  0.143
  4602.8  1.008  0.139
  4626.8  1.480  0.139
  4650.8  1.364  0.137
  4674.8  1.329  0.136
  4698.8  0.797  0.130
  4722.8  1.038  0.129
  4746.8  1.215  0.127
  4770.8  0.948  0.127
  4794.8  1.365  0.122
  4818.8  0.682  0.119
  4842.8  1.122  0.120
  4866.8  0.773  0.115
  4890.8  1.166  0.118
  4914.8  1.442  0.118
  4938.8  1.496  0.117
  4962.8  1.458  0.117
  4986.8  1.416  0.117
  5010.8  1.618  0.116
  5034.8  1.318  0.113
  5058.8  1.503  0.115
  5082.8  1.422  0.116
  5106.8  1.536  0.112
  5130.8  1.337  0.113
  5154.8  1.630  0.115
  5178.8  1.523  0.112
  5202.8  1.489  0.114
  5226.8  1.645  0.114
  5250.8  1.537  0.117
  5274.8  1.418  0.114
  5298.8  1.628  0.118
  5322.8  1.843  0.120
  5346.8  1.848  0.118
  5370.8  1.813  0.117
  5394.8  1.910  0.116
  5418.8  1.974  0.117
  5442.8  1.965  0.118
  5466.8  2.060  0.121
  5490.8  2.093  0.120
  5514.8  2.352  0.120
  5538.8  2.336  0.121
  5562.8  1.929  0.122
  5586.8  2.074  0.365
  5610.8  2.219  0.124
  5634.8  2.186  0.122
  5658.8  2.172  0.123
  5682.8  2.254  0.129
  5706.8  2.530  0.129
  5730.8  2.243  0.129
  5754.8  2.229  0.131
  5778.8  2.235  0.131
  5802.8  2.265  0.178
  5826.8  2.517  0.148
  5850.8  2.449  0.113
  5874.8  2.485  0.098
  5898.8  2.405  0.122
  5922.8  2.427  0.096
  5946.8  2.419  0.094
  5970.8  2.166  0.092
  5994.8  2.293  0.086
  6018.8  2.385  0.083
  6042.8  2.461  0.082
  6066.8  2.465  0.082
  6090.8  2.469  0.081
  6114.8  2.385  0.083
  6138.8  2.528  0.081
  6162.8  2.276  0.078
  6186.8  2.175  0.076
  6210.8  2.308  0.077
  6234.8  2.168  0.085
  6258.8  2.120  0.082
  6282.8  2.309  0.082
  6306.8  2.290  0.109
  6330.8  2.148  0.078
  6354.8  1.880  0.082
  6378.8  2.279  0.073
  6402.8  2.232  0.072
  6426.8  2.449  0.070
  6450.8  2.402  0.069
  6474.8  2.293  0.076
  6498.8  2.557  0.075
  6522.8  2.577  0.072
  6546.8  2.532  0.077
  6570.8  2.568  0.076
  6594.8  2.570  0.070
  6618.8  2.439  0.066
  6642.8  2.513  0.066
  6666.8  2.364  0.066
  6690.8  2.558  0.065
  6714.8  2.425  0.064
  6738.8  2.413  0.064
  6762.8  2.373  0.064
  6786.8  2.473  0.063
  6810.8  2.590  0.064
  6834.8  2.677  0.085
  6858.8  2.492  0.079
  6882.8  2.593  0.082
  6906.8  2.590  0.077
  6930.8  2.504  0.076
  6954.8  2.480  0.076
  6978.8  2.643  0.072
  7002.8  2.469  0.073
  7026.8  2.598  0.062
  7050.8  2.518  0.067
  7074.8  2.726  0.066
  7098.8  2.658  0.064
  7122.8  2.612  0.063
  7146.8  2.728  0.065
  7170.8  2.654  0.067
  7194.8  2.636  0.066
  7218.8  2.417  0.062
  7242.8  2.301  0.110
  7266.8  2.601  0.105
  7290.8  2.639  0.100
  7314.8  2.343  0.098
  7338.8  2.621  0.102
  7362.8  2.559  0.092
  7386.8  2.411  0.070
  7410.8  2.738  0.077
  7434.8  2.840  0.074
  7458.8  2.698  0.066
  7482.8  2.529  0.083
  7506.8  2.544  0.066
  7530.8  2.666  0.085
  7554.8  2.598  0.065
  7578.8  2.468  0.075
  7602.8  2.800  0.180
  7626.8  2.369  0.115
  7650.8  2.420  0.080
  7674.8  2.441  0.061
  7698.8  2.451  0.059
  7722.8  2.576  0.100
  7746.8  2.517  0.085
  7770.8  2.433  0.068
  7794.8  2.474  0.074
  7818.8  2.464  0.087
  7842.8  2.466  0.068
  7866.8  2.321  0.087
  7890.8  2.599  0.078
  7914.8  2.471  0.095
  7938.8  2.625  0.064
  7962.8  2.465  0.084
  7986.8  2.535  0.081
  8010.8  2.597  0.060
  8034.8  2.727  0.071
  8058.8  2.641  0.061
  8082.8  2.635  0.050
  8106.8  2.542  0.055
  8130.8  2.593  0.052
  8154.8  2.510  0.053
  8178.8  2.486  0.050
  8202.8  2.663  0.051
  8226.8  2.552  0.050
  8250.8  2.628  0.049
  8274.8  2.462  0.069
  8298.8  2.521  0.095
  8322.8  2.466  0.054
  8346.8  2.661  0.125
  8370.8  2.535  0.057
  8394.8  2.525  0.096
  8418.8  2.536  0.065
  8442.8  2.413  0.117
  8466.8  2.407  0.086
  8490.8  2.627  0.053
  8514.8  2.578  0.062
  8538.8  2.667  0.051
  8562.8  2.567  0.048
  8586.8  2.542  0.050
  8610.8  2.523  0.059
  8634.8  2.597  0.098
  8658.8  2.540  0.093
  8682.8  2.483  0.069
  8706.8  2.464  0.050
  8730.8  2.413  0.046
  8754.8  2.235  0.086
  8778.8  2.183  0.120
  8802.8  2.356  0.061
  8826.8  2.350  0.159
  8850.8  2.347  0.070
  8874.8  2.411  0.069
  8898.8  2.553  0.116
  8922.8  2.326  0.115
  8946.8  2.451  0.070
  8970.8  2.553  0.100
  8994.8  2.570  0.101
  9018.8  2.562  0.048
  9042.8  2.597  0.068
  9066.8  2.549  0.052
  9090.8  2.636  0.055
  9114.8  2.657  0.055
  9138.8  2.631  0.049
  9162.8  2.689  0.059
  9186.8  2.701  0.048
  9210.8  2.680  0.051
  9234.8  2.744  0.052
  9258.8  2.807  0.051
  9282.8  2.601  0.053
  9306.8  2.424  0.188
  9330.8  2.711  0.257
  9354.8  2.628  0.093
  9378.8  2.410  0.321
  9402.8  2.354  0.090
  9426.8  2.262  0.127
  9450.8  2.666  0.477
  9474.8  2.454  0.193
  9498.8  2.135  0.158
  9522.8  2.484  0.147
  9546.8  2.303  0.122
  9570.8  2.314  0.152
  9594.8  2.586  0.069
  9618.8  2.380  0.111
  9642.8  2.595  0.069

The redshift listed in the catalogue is 0.227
